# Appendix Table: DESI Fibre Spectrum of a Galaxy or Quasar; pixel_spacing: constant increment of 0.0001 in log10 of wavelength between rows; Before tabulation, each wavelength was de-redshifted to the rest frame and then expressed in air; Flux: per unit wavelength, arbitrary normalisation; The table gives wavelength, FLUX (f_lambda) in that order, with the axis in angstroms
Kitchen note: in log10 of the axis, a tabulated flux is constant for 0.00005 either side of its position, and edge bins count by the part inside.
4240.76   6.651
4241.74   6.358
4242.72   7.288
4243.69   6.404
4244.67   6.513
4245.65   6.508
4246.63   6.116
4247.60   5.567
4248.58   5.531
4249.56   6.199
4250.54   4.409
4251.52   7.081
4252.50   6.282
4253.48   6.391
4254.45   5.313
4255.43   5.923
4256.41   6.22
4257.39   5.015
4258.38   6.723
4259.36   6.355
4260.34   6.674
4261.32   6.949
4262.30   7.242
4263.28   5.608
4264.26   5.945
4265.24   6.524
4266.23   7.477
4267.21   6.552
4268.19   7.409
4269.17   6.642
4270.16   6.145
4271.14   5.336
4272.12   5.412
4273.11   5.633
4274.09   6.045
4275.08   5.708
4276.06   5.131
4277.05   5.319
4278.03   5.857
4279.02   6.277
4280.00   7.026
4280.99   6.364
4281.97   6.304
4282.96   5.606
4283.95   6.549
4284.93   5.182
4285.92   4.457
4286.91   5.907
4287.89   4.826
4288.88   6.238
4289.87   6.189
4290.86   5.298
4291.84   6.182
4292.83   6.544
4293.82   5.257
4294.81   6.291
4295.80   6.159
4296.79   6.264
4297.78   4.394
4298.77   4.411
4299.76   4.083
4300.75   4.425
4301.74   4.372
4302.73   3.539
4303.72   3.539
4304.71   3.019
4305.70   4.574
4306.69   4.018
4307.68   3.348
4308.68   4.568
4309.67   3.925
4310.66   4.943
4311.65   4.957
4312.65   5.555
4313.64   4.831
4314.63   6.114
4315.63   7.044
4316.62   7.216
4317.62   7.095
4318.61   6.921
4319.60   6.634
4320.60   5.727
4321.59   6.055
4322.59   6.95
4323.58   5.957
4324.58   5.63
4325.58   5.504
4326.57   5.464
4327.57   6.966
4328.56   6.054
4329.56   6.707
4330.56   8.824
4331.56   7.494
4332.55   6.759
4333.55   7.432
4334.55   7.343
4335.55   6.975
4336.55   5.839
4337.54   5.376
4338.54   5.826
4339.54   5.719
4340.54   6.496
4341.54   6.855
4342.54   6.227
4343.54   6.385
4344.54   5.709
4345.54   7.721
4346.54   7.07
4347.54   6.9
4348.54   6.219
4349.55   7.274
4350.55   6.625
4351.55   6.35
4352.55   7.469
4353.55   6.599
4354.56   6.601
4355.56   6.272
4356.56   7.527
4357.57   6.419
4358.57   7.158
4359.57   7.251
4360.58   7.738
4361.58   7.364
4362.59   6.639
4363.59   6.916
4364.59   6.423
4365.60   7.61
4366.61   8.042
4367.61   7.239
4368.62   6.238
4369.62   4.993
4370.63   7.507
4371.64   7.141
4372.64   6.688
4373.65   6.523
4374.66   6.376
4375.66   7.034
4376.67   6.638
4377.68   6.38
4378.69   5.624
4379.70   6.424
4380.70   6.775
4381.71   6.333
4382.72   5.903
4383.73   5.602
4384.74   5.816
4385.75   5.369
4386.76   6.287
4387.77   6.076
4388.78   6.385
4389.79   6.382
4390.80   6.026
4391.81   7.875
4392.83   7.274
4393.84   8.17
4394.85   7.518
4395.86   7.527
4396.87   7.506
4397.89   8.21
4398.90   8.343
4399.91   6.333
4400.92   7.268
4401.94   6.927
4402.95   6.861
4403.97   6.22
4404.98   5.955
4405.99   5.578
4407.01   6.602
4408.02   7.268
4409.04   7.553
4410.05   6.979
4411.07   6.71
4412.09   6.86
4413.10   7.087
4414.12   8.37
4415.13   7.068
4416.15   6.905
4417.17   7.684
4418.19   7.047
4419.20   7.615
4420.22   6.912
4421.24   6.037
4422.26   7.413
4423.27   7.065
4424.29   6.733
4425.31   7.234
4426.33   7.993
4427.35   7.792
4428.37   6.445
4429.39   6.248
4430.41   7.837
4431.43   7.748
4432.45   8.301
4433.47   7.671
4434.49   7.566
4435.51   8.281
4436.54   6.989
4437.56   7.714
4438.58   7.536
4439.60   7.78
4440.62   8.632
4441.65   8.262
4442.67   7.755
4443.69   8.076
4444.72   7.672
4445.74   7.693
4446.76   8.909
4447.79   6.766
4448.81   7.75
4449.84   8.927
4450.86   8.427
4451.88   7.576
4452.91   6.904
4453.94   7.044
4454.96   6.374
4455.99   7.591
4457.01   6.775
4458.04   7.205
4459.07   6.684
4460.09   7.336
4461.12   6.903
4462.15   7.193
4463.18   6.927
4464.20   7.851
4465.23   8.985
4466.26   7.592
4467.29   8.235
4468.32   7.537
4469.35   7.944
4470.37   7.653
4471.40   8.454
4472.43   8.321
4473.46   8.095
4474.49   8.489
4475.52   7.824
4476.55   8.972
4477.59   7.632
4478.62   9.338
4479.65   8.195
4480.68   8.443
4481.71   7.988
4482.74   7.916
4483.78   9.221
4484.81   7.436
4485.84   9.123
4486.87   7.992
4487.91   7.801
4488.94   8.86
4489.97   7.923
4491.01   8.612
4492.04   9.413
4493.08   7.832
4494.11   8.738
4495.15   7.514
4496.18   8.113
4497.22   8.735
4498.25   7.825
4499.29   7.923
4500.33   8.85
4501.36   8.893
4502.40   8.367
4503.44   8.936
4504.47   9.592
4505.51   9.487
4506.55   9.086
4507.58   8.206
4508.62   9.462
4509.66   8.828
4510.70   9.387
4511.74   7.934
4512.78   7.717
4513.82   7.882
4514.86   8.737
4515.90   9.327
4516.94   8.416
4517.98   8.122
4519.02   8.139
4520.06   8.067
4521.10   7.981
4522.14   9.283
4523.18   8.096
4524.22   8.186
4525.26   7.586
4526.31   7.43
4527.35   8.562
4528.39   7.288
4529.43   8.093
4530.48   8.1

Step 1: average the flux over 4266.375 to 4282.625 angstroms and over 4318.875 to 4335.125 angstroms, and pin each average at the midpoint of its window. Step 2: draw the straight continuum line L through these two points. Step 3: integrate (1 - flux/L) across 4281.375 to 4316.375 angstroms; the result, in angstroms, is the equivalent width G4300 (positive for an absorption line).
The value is 6.61 angstroms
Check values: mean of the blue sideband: 6.1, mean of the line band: 5.13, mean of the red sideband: 6.6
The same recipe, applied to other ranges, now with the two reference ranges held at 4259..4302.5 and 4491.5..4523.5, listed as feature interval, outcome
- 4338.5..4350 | 0.1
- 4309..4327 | 1.1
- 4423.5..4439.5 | 0.4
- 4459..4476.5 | 0.5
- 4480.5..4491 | 0.0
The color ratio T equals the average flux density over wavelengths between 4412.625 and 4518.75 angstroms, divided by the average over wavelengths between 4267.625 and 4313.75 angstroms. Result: 1.49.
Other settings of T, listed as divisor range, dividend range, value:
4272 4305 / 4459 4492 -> 1.49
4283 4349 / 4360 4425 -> 1.18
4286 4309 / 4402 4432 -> 1.43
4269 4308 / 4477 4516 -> 1.59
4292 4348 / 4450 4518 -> 1.40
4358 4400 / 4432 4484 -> 1.15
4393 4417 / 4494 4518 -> 1.20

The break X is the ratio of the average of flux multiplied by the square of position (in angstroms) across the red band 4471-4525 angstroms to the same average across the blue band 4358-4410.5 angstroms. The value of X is 1.31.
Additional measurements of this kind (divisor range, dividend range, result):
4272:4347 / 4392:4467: 1.34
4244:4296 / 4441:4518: 1.48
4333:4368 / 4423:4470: 1.17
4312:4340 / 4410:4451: 1.23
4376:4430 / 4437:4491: 1.18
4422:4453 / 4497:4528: 1.14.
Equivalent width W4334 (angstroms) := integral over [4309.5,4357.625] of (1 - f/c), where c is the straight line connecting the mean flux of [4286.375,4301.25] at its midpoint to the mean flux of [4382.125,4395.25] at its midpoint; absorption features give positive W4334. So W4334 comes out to -4.2 angstroms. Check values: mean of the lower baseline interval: 5.49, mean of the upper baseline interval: 6.5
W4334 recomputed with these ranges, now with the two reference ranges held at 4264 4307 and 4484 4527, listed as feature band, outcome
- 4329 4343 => -1.10 angstroms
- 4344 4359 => -0.86 angstroms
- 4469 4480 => -0.32 angstroms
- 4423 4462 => 0.41 angstroms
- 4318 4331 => -0.73 angstroms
